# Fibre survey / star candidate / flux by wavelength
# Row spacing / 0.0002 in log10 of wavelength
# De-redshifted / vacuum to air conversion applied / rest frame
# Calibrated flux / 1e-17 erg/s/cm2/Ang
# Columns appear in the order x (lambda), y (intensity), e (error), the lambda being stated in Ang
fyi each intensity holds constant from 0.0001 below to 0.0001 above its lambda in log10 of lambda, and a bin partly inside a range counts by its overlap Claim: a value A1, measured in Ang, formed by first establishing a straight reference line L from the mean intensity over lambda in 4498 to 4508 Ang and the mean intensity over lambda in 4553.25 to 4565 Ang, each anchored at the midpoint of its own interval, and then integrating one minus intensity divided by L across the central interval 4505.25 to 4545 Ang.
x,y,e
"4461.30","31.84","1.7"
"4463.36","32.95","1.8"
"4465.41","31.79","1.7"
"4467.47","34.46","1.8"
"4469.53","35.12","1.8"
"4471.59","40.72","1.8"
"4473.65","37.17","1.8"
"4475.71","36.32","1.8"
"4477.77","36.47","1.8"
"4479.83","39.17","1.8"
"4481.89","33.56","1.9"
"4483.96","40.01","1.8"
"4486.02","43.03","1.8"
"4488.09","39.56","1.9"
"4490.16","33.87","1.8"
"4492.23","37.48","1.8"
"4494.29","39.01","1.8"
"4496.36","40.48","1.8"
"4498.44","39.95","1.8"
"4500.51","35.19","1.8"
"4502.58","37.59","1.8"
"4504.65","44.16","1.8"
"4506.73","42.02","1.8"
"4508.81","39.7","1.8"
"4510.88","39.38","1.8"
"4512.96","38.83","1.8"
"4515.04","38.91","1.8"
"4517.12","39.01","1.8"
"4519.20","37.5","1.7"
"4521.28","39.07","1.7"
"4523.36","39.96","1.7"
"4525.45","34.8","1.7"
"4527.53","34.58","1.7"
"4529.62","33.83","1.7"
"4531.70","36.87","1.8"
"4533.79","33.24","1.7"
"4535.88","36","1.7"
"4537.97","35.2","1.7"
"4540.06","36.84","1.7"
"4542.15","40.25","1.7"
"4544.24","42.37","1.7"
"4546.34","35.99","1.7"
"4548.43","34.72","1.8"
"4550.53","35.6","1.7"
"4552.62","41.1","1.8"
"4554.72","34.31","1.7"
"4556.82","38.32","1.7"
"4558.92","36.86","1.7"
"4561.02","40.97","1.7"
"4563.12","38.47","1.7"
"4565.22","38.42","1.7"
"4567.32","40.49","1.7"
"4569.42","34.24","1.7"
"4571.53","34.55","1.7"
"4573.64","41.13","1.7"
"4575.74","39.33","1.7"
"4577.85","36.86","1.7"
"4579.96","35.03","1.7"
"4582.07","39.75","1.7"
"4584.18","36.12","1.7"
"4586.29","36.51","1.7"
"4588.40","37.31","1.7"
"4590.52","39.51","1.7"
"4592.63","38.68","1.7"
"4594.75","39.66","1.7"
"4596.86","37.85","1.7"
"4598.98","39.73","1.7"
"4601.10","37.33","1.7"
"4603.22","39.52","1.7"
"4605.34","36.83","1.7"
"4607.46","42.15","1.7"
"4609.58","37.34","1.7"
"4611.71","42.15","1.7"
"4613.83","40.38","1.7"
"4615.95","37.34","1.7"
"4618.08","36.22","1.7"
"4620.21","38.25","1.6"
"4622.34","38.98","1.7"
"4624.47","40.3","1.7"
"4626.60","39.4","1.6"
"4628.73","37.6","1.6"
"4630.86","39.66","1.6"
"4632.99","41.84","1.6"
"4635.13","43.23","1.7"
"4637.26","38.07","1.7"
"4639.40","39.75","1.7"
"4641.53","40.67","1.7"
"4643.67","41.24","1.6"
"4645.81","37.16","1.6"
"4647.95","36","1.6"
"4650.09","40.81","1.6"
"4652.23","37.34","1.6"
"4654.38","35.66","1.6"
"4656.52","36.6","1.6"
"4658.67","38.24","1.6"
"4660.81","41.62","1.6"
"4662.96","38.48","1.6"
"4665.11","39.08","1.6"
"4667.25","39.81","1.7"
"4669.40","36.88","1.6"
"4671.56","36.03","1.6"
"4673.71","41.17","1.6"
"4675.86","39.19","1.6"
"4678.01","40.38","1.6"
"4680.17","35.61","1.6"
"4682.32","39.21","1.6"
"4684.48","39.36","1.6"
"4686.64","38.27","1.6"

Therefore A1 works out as 1.2 Ang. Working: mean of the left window 39.8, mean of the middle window 37.8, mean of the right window 37.9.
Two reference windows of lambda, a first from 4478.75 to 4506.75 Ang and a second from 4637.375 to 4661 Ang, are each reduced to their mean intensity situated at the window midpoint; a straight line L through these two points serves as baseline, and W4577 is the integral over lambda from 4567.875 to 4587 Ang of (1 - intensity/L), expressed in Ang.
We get 0.7 Ang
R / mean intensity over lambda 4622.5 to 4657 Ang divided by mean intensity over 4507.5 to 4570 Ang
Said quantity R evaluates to 1.0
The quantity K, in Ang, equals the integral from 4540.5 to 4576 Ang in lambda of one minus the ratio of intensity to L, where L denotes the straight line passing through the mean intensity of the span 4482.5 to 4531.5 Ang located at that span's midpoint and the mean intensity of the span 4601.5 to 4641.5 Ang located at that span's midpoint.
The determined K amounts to 0.8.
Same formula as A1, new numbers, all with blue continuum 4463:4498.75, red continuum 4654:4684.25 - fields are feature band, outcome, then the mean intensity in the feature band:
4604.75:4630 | -0.51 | 39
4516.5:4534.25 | 0.48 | 36.6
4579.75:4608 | -0.20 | 38.3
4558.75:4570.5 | -0.15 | 38.4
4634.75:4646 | -0.50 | 40.1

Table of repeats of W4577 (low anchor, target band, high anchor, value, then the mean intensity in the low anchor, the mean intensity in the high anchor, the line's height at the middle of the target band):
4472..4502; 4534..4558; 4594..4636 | 0.9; 38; 39.3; 38.6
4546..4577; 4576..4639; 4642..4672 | -1.3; 37.7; 38.3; 38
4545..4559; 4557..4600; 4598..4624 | -0.4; 36.8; 38.9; 37.7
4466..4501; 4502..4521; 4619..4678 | -0.9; 37.7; 39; 37.9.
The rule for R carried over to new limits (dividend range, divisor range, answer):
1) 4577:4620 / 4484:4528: 0.99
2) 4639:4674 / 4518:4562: 1.04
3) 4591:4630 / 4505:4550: 1.03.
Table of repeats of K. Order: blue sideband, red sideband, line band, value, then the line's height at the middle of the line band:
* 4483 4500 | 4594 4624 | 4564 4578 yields 0.35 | 38.9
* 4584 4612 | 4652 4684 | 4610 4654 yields -0.84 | 38.5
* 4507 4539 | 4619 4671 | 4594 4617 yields -0.41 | 38.4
